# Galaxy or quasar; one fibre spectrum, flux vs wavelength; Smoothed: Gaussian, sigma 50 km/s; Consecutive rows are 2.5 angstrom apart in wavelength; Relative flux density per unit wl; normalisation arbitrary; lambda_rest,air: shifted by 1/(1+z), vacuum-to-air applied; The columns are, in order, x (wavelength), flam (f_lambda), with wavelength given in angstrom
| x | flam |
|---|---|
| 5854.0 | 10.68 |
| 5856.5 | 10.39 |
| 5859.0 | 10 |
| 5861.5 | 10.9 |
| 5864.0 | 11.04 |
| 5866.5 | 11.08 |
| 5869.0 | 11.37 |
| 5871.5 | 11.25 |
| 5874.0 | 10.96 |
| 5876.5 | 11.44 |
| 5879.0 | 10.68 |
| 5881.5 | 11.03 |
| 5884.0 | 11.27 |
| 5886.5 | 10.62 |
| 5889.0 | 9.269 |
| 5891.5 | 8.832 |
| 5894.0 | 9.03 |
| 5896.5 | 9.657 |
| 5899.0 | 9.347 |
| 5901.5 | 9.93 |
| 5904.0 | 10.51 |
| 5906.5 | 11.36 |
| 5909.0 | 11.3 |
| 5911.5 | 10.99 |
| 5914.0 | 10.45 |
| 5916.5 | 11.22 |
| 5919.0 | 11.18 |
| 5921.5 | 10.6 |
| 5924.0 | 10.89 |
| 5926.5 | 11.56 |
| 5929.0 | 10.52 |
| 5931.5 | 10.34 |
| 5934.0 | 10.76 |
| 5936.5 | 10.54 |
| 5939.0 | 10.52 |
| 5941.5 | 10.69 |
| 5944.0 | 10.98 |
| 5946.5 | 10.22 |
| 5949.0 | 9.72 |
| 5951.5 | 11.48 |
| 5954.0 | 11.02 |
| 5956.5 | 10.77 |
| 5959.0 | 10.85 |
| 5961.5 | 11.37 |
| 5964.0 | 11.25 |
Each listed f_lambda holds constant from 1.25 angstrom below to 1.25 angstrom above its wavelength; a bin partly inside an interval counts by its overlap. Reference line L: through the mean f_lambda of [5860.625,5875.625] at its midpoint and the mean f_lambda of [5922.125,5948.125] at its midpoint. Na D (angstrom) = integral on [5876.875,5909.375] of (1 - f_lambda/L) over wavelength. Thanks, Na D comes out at 2.2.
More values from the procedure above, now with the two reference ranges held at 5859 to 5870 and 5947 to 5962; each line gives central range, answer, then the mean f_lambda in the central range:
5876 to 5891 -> 0.5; 10.6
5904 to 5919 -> -0.2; 11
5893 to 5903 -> 1.3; 9.53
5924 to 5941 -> 0.2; 10.7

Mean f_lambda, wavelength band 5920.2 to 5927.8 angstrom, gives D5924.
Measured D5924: 11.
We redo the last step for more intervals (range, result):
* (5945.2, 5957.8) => 10.6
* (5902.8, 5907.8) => 10.9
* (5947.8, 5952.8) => 10.6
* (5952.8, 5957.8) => 10.9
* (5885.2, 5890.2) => 9.96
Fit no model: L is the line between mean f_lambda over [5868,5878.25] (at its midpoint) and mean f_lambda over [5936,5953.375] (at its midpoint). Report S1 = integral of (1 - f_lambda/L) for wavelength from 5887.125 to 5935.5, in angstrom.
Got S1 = 2.12 angstrom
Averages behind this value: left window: 11.2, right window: 10.6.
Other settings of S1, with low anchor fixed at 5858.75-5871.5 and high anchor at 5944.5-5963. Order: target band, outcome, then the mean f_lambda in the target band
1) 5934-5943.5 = 0.16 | 10.6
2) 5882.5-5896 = 1.37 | 9.82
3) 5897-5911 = 0.55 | 10.5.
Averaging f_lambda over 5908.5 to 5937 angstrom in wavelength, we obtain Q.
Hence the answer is 10.9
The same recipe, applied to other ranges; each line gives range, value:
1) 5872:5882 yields 11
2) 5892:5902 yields 9.41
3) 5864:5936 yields 10.6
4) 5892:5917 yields 10.3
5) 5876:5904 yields 10.1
